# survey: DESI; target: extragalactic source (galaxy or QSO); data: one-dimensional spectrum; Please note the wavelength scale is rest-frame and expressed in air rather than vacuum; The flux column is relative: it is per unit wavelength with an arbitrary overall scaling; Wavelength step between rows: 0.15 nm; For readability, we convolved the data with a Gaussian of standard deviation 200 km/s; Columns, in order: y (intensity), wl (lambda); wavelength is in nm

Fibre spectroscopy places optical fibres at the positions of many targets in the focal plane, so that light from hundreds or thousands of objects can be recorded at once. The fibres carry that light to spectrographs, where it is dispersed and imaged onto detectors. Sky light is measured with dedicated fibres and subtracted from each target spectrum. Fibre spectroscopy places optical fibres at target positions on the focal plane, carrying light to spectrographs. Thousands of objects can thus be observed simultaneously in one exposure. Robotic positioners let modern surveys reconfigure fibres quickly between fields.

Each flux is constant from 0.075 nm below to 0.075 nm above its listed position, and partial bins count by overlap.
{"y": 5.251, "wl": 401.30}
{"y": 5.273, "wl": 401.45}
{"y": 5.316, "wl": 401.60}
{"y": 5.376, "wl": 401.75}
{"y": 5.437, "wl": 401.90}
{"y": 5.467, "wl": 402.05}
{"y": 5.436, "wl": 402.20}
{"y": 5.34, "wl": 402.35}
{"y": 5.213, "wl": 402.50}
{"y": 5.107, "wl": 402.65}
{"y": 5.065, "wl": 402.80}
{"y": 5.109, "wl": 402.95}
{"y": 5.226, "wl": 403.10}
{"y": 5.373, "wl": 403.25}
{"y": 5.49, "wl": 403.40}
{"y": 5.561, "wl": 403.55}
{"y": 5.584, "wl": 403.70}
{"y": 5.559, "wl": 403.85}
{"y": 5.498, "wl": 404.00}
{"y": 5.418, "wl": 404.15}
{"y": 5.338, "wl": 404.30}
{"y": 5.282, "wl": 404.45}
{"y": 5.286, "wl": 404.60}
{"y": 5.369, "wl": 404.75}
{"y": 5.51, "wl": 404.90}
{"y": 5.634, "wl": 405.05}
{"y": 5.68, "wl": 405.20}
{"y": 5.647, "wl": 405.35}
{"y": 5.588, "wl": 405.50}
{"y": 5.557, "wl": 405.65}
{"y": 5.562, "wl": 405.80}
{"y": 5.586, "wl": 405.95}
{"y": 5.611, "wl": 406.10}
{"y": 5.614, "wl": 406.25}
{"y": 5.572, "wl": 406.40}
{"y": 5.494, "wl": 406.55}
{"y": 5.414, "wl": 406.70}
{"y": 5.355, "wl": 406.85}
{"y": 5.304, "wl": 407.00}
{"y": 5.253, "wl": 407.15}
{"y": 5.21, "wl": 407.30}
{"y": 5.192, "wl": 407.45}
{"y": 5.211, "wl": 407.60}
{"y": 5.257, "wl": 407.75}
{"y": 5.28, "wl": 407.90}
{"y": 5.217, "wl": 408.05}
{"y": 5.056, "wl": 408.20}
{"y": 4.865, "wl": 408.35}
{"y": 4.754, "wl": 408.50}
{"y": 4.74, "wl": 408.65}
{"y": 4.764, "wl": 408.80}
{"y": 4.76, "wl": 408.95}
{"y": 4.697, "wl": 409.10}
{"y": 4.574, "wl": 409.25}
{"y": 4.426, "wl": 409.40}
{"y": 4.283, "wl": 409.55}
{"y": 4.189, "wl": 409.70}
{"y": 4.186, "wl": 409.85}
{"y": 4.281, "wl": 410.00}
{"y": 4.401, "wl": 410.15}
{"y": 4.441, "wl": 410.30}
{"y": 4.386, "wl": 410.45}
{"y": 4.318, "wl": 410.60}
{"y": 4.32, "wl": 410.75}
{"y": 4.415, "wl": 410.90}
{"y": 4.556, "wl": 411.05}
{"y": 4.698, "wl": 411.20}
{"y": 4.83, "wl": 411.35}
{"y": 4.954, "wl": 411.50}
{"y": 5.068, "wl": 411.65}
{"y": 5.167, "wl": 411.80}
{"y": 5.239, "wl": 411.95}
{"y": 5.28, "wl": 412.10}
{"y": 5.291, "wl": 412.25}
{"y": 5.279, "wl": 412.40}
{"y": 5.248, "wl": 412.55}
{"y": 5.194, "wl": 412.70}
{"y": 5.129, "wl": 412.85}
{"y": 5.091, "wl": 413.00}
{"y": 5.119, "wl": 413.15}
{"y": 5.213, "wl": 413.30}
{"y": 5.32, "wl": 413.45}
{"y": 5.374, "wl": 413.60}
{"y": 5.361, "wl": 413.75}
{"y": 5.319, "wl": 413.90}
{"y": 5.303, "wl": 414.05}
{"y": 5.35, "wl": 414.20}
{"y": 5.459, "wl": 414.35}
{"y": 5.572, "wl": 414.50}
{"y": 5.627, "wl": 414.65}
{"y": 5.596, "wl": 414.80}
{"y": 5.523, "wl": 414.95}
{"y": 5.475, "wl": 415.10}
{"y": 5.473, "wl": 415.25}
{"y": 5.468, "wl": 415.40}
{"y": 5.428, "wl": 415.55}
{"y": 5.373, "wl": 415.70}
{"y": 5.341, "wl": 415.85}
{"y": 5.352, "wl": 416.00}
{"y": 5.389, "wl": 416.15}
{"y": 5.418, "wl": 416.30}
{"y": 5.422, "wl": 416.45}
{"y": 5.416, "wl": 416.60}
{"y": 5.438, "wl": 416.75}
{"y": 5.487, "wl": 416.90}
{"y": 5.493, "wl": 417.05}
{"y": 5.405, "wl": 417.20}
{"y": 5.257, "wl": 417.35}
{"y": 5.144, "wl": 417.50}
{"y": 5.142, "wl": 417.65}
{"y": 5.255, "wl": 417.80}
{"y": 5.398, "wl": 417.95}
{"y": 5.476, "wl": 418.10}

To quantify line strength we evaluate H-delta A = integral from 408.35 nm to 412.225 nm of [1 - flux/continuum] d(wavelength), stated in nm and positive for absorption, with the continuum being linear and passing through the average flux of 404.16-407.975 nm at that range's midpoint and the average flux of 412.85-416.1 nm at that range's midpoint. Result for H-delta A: 0.55 nm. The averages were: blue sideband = 5.43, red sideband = 5.38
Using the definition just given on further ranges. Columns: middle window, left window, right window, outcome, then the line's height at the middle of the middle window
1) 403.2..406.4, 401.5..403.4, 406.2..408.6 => -0.147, 5.27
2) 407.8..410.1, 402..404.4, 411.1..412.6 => 0.226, 5.18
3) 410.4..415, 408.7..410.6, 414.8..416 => -0.127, 4.98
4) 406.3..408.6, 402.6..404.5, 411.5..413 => 0.025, 5.28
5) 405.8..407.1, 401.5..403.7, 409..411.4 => -0.164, 4.88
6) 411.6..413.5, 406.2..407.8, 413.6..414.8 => 0.074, 5.42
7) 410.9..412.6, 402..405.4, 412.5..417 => 0.113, 5.38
